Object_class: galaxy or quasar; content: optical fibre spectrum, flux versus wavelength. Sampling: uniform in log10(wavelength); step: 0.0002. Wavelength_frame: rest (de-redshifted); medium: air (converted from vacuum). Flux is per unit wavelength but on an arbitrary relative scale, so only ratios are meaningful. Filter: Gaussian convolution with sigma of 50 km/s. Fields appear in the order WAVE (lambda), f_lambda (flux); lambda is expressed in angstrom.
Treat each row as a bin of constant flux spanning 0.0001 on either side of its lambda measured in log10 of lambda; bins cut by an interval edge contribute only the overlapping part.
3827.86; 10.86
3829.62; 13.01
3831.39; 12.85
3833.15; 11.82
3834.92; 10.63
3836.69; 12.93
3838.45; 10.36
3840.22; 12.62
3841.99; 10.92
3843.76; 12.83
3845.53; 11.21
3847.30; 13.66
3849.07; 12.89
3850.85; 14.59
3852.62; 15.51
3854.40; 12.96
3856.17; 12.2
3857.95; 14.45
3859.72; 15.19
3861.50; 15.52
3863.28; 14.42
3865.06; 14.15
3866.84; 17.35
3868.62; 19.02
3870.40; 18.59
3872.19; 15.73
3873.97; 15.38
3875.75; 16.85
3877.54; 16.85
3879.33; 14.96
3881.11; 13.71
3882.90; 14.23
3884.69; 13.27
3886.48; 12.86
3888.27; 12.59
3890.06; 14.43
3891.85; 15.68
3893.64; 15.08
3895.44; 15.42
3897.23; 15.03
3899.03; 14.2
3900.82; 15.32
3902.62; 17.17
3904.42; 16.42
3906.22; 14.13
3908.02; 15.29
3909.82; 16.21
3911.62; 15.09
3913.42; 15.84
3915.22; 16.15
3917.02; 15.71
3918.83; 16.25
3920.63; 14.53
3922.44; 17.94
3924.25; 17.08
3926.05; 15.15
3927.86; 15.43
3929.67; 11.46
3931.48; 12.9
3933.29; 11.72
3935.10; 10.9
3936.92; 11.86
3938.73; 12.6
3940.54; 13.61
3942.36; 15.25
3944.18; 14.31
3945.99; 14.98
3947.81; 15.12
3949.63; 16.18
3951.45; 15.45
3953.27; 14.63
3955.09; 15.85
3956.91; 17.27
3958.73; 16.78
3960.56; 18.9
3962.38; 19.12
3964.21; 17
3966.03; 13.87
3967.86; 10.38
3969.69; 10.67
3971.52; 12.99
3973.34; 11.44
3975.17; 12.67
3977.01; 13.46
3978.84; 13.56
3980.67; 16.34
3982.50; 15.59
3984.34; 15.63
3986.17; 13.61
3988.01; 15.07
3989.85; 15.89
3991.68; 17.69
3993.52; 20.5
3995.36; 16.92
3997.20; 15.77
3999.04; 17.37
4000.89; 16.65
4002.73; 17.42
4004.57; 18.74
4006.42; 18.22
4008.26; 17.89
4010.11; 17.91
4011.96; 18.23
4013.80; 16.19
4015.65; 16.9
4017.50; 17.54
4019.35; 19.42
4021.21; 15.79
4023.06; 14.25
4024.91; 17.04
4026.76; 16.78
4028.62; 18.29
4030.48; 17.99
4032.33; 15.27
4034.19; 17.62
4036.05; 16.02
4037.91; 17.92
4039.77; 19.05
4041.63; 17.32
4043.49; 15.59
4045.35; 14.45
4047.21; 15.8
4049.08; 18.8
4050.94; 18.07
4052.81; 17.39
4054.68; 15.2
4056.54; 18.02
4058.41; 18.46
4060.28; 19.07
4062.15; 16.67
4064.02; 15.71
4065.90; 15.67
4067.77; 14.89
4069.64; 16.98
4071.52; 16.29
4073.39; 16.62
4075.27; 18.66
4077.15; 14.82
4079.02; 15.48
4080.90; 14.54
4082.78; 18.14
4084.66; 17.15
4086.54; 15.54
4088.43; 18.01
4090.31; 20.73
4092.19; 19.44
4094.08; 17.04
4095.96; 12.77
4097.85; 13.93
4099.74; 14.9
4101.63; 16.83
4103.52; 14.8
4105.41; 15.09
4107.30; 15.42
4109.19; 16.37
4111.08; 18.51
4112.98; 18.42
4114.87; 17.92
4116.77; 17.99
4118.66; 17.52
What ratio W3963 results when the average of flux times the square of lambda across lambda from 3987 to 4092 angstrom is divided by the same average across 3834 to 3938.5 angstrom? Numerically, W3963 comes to 1.27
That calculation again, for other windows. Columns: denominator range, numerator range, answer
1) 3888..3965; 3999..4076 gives 1.19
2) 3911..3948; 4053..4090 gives 1.24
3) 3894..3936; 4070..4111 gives 1.19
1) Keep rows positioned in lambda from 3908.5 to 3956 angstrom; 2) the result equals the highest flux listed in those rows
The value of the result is 17.94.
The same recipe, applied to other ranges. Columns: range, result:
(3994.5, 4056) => 19.42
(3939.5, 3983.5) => 19.12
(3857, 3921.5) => 19.02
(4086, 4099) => 20.73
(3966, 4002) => 20.5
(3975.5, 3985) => 16.34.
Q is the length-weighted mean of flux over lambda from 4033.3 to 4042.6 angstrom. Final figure 17.6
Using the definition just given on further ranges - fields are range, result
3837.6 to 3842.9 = 11.3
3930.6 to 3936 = 11.8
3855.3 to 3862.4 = 14.3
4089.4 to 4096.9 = 17.5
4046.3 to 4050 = 17.3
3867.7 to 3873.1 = 17.8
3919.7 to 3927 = 16.2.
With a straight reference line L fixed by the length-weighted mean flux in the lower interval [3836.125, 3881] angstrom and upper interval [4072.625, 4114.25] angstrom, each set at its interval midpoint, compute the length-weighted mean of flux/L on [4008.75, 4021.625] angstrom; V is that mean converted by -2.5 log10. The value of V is -0.11 mag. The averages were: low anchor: 14.5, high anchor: 16.5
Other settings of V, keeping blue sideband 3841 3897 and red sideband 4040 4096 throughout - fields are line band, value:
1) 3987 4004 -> -0.066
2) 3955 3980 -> 0.084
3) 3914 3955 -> 0.058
